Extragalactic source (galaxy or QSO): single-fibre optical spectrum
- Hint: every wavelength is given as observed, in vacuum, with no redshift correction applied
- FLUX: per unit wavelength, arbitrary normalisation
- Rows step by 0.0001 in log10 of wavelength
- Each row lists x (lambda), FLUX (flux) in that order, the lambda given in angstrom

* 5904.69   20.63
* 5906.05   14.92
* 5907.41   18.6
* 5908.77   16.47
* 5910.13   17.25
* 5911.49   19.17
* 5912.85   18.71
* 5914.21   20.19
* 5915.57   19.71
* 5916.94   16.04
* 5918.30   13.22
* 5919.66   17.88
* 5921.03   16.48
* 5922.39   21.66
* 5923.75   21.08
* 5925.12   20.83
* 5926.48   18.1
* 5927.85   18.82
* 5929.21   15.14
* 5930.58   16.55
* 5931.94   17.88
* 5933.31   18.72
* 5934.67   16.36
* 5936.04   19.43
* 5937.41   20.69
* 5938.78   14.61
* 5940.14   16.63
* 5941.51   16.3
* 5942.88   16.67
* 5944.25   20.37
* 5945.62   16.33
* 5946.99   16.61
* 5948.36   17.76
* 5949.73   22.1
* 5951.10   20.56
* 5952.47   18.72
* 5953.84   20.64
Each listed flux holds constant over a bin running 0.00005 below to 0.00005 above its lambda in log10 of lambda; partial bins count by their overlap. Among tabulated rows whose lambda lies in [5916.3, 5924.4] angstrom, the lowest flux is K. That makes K 13.22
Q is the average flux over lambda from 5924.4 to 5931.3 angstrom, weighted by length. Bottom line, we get 17.9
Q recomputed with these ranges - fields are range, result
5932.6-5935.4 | 17.6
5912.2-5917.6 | 18.7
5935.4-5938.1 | 20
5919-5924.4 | 19.3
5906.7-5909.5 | 17.5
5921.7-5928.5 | 20.1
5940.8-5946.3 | 17.4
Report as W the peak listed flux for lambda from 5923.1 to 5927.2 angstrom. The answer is 21.08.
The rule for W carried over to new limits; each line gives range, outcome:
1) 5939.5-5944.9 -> 20.37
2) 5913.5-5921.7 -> 20.19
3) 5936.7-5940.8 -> 20.69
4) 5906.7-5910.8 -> 18.6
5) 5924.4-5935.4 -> 20.83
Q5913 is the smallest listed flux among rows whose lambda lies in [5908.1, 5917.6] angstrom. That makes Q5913 16.04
